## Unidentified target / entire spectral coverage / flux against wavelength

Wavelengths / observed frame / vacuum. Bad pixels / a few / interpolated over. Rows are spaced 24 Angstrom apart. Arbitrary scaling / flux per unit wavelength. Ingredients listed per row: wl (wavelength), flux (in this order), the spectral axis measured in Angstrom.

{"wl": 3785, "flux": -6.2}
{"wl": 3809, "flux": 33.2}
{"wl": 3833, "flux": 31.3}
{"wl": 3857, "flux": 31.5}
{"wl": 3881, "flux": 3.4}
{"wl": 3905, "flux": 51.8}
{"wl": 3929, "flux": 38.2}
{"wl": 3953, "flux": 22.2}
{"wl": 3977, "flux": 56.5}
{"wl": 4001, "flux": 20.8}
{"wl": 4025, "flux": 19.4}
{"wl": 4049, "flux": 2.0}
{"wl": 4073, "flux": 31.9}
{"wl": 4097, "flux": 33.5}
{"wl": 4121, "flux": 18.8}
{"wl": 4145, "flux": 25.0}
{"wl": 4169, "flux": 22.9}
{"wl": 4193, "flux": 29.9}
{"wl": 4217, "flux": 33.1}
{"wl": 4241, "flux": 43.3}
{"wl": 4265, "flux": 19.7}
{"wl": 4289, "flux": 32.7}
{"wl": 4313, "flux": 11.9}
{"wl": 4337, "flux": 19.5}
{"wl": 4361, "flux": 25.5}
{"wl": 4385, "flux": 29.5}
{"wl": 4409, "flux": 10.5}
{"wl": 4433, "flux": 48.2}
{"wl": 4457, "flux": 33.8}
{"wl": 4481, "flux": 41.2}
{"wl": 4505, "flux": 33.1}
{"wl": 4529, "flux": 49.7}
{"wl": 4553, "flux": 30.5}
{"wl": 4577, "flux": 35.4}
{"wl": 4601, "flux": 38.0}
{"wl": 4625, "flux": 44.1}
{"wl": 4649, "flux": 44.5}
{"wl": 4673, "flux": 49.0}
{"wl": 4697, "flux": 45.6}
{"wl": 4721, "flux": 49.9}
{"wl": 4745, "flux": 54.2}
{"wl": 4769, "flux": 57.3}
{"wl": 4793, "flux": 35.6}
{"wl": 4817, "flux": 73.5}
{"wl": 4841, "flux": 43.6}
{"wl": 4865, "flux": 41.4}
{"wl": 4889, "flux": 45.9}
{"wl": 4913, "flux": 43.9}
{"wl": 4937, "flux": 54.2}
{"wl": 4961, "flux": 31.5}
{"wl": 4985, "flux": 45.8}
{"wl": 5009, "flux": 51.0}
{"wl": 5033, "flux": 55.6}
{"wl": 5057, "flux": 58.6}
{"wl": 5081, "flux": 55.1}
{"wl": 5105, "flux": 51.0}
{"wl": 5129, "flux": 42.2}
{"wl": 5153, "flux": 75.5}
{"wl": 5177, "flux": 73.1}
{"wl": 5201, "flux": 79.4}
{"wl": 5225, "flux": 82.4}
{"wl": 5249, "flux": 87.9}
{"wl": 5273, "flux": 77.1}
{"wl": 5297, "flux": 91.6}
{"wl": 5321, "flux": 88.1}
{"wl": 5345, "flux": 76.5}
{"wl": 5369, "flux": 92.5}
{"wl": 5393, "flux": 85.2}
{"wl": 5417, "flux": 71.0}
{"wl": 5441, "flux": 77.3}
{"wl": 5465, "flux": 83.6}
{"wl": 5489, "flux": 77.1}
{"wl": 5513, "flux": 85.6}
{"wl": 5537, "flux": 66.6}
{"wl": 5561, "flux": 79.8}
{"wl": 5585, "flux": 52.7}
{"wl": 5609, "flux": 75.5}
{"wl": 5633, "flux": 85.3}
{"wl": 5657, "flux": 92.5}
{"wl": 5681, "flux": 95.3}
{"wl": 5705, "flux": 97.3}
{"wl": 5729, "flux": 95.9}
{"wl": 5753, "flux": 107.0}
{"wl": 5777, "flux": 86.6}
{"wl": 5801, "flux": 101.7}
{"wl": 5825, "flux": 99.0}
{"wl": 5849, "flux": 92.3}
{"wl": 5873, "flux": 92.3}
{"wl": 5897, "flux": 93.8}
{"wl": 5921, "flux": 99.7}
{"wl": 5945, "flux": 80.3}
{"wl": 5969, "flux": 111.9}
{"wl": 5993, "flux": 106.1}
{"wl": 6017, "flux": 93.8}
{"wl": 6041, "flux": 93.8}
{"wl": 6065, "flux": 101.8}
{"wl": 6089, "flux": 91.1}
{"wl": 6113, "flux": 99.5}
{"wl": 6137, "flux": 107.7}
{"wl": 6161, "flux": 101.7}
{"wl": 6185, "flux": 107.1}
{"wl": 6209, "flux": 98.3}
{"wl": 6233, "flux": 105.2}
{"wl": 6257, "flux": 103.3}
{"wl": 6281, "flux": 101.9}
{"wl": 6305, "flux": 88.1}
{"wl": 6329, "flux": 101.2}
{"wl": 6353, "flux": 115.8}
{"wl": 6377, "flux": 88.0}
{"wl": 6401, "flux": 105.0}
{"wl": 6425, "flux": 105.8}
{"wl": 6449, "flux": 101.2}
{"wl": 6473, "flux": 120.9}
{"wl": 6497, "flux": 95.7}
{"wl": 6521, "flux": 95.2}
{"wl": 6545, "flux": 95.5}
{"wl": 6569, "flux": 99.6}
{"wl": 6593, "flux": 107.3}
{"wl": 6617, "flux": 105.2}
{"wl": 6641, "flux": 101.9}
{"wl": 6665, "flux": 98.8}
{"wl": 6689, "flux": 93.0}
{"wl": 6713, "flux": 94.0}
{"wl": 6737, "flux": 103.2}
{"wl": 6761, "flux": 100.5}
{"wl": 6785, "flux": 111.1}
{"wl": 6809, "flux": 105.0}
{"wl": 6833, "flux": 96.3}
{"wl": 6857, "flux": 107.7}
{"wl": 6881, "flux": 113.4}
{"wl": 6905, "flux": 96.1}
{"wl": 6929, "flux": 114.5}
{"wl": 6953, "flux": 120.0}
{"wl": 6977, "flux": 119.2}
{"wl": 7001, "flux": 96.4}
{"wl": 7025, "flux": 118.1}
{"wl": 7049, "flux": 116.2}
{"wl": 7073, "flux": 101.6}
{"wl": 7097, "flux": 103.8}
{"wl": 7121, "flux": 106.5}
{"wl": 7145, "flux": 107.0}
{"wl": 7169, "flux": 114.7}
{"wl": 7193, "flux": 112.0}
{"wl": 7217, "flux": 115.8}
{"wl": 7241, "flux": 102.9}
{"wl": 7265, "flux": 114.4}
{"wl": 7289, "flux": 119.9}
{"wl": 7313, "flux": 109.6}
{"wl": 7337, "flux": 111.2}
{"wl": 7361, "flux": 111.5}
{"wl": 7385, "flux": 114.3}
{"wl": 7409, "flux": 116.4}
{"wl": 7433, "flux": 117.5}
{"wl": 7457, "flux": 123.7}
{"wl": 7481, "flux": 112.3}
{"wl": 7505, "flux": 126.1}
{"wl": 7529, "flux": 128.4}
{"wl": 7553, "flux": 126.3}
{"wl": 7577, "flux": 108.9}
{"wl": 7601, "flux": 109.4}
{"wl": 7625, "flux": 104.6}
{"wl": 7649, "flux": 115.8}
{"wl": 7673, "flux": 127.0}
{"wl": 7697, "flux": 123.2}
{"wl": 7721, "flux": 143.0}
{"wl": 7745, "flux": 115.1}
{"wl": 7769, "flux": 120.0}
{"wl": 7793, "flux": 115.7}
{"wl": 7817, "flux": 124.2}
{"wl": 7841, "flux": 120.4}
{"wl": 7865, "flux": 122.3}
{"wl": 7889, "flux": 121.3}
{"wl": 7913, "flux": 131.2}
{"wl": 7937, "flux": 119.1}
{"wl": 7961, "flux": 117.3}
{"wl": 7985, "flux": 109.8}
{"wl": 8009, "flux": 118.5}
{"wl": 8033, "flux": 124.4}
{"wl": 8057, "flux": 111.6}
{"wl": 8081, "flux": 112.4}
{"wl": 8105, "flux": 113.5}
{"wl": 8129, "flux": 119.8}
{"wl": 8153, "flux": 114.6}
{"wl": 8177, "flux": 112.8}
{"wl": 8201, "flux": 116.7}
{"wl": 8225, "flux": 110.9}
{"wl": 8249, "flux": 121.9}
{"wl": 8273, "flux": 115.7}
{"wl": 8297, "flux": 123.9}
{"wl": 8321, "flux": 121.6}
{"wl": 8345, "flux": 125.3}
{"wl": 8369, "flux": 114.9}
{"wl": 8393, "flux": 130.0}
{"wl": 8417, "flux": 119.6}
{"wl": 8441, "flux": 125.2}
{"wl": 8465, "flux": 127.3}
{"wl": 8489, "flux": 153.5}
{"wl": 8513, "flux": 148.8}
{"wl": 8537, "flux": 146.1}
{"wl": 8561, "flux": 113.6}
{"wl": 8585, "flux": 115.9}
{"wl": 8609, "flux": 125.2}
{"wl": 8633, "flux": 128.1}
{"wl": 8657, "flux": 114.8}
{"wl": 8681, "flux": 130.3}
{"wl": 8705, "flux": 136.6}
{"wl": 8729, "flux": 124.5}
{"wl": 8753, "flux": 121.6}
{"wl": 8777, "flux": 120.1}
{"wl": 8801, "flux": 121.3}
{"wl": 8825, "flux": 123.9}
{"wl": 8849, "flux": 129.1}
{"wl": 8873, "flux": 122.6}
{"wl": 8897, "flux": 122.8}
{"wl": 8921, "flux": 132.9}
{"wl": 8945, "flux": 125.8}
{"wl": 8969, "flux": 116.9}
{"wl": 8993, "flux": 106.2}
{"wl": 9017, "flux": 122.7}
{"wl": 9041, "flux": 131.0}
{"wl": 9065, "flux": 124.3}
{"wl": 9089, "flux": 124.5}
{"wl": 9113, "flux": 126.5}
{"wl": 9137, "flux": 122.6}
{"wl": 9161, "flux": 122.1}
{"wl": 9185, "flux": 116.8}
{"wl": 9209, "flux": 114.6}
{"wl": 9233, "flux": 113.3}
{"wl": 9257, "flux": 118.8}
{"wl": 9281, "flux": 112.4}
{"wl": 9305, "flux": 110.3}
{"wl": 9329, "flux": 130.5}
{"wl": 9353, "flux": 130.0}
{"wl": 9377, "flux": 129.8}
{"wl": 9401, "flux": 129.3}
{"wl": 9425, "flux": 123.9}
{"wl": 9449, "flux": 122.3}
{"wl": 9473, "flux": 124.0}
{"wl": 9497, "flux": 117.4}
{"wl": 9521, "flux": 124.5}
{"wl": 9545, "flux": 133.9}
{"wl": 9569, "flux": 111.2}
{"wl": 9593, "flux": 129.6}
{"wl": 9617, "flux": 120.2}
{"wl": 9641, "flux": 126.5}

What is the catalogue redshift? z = 0.29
